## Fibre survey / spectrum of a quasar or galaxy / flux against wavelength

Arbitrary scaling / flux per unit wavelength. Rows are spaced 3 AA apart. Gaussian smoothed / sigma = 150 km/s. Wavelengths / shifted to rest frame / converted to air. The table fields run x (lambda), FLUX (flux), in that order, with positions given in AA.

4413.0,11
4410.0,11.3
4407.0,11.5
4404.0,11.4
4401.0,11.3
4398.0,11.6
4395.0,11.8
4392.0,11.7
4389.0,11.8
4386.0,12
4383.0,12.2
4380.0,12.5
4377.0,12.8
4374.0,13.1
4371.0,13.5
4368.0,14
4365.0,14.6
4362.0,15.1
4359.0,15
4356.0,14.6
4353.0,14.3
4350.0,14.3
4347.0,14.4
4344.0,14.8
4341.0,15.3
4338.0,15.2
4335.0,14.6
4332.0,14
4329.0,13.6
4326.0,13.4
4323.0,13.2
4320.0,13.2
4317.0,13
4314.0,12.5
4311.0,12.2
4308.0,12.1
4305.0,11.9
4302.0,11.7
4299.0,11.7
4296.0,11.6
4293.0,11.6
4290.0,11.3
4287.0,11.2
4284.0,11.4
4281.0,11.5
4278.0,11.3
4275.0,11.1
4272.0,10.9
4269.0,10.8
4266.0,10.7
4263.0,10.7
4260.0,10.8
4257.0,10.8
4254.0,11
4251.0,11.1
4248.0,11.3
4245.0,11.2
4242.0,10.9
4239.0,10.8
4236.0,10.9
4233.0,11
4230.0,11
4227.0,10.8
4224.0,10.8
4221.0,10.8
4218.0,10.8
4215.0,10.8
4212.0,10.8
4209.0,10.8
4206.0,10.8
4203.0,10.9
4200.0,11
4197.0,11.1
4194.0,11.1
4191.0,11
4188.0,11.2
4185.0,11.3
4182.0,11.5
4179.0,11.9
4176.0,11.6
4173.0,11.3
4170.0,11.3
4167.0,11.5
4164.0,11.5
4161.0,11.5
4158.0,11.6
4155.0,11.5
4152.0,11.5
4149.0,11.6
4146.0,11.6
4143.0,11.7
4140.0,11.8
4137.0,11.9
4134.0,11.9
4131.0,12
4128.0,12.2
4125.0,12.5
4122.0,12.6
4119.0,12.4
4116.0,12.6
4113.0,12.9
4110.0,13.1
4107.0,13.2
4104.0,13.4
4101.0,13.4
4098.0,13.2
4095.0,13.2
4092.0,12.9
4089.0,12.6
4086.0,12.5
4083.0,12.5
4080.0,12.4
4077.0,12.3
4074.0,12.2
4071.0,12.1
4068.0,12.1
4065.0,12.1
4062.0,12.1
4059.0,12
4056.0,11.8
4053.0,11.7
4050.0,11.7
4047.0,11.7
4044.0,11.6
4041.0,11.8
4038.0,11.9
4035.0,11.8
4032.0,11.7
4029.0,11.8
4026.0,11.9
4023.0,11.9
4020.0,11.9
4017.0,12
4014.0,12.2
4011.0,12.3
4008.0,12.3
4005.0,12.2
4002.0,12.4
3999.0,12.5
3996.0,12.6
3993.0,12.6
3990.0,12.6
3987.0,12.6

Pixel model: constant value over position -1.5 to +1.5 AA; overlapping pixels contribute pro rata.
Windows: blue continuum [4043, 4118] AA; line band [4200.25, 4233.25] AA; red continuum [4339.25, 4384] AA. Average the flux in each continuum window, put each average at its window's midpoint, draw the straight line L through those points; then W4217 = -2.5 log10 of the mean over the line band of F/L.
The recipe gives 0.22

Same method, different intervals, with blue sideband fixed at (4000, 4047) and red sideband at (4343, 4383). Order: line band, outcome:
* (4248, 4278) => 0.222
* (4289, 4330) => 0.111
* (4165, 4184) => 0.122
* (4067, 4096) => -0.013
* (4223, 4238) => 0.209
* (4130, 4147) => 0.075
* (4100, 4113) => -0.064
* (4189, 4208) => 0.184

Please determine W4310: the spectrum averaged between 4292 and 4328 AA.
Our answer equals 12.4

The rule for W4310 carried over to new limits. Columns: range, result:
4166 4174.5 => 11.4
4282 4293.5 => 11.4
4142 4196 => 11.4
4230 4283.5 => 11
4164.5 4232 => 11.1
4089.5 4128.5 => 12.9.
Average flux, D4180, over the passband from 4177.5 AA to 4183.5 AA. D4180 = 11.7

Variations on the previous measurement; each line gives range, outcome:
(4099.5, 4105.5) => 13.4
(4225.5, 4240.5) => 10.9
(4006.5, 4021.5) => 12.1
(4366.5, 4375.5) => 13.5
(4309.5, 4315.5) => 12.3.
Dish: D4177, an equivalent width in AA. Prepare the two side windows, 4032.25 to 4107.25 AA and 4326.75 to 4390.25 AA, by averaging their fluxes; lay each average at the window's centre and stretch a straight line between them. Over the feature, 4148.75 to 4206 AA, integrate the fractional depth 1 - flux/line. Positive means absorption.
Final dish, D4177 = 6.9 AA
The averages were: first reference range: 12.3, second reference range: 13.9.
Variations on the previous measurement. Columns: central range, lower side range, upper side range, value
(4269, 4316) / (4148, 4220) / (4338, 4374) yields 6.06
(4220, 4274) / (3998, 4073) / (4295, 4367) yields 9.20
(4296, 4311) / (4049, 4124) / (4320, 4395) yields 1.79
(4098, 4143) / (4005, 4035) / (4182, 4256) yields -4.20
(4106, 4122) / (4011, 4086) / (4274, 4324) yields -1.13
